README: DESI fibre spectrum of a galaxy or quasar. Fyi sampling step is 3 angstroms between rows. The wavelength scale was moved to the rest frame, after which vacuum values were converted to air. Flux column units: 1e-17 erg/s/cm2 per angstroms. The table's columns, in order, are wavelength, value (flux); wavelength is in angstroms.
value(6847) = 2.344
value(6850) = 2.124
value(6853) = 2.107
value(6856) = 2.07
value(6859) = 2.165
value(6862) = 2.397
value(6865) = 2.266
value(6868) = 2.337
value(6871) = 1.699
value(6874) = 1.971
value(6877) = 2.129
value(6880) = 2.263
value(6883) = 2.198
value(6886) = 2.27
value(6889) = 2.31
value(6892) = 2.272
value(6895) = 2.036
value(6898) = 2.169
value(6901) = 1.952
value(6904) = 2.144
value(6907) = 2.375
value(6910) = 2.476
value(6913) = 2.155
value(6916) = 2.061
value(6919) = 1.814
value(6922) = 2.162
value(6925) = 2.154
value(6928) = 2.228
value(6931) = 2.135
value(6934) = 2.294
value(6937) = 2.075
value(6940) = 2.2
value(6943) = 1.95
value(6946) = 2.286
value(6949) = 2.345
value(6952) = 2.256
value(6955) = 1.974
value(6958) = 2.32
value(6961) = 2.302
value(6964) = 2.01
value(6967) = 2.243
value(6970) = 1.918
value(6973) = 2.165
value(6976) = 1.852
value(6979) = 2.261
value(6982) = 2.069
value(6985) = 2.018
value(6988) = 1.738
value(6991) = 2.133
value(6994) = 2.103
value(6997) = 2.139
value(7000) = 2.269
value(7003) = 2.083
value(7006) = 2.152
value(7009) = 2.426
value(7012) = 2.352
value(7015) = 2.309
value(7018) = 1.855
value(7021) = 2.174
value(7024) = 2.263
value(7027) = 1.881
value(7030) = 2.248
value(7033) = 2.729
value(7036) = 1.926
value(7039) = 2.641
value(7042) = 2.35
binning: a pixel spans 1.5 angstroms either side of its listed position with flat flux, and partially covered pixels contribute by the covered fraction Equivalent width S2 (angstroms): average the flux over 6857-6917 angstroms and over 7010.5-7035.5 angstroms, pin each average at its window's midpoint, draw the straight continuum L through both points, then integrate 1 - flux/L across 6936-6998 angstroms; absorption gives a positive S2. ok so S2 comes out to 2.5 angstroms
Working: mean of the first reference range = 2.18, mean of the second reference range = 2.21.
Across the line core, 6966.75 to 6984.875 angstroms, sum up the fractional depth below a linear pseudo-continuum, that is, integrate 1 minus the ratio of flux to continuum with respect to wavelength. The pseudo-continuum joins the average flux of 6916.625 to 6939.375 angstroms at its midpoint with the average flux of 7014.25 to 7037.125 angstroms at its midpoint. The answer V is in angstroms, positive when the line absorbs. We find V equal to 0.67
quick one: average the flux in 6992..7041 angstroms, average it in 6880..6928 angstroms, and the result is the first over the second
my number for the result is 1.02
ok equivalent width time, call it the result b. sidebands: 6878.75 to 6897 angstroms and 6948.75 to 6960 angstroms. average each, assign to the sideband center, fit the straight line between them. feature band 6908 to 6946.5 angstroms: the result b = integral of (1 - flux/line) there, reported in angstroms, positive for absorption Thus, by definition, 1.13 angstroms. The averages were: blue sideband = 2.22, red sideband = 2.21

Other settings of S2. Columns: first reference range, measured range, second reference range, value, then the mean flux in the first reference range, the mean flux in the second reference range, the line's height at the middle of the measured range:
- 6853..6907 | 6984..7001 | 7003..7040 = 1.2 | 2.16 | 2.23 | 2.22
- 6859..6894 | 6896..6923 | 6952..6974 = 0.3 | 2.19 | 2.14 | 2.17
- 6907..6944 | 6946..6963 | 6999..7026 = -0.5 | 2.15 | 2.2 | 2.17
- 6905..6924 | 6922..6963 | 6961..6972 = -1.1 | 2.17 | 2.1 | 2.13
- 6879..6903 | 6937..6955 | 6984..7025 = -0.1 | 2.18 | 2.14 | 2.16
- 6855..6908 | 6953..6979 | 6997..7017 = 1.3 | 2.17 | 2.25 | 2.22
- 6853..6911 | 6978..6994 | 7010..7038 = 1.1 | 2.18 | 2.21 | 2.2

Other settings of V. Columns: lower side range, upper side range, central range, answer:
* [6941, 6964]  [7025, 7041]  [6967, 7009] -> 2.74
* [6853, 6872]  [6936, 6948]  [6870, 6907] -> 0.37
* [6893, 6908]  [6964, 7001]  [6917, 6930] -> 0.15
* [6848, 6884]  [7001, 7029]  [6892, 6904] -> 0.33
